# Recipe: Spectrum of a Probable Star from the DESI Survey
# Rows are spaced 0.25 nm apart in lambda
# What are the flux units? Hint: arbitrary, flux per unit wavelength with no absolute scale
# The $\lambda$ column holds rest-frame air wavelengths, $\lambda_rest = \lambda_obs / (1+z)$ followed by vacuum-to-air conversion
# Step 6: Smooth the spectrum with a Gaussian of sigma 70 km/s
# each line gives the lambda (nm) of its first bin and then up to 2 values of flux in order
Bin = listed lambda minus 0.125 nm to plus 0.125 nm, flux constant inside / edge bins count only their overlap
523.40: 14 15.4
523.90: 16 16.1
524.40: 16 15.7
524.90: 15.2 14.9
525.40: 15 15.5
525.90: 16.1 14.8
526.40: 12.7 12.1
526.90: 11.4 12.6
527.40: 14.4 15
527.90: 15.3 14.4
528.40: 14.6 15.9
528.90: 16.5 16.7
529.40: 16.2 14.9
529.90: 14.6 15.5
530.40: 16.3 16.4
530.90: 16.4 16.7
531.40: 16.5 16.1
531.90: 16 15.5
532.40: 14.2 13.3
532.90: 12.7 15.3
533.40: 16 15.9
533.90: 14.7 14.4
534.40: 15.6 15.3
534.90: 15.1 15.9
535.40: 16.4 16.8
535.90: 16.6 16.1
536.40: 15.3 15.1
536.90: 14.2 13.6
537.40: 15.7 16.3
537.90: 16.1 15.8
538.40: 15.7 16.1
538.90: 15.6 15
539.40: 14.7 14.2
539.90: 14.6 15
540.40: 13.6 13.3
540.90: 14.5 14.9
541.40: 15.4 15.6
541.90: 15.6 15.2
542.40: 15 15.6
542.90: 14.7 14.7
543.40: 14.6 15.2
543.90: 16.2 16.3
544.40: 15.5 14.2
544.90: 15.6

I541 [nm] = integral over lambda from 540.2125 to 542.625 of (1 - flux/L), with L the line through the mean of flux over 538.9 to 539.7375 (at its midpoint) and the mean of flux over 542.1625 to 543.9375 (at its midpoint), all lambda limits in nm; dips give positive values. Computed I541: 0.02 nm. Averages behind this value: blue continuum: 14.8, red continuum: 15.1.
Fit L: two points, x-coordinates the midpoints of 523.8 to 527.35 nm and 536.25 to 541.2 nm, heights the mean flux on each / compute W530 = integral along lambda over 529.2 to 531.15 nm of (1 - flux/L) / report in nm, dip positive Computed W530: -0.15 nm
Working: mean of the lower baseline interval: 14.6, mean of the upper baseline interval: 15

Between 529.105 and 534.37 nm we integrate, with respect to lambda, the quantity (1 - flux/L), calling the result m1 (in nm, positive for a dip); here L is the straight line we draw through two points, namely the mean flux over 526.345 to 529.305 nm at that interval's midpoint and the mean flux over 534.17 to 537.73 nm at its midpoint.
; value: -0.18 nm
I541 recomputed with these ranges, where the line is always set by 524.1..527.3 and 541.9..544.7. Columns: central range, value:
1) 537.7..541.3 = 0.02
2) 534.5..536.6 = -0.14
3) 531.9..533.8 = 0.00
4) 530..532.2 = -0.22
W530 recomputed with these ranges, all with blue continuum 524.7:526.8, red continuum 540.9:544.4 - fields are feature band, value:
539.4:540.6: 0.07 nm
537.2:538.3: -0.05 nm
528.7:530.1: -0.10 nm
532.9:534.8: -0.03 nm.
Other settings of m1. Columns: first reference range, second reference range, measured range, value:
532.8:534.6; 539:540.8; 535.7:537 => -0.07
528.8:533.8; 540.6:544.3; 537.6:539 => -0.06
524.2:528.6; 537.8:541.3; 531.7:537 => -0.18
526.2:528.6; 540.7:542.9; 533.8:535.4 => -0.09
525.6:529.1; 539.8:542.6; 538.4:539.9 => -0.04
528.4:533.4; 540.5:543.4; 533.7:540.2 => -0.08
